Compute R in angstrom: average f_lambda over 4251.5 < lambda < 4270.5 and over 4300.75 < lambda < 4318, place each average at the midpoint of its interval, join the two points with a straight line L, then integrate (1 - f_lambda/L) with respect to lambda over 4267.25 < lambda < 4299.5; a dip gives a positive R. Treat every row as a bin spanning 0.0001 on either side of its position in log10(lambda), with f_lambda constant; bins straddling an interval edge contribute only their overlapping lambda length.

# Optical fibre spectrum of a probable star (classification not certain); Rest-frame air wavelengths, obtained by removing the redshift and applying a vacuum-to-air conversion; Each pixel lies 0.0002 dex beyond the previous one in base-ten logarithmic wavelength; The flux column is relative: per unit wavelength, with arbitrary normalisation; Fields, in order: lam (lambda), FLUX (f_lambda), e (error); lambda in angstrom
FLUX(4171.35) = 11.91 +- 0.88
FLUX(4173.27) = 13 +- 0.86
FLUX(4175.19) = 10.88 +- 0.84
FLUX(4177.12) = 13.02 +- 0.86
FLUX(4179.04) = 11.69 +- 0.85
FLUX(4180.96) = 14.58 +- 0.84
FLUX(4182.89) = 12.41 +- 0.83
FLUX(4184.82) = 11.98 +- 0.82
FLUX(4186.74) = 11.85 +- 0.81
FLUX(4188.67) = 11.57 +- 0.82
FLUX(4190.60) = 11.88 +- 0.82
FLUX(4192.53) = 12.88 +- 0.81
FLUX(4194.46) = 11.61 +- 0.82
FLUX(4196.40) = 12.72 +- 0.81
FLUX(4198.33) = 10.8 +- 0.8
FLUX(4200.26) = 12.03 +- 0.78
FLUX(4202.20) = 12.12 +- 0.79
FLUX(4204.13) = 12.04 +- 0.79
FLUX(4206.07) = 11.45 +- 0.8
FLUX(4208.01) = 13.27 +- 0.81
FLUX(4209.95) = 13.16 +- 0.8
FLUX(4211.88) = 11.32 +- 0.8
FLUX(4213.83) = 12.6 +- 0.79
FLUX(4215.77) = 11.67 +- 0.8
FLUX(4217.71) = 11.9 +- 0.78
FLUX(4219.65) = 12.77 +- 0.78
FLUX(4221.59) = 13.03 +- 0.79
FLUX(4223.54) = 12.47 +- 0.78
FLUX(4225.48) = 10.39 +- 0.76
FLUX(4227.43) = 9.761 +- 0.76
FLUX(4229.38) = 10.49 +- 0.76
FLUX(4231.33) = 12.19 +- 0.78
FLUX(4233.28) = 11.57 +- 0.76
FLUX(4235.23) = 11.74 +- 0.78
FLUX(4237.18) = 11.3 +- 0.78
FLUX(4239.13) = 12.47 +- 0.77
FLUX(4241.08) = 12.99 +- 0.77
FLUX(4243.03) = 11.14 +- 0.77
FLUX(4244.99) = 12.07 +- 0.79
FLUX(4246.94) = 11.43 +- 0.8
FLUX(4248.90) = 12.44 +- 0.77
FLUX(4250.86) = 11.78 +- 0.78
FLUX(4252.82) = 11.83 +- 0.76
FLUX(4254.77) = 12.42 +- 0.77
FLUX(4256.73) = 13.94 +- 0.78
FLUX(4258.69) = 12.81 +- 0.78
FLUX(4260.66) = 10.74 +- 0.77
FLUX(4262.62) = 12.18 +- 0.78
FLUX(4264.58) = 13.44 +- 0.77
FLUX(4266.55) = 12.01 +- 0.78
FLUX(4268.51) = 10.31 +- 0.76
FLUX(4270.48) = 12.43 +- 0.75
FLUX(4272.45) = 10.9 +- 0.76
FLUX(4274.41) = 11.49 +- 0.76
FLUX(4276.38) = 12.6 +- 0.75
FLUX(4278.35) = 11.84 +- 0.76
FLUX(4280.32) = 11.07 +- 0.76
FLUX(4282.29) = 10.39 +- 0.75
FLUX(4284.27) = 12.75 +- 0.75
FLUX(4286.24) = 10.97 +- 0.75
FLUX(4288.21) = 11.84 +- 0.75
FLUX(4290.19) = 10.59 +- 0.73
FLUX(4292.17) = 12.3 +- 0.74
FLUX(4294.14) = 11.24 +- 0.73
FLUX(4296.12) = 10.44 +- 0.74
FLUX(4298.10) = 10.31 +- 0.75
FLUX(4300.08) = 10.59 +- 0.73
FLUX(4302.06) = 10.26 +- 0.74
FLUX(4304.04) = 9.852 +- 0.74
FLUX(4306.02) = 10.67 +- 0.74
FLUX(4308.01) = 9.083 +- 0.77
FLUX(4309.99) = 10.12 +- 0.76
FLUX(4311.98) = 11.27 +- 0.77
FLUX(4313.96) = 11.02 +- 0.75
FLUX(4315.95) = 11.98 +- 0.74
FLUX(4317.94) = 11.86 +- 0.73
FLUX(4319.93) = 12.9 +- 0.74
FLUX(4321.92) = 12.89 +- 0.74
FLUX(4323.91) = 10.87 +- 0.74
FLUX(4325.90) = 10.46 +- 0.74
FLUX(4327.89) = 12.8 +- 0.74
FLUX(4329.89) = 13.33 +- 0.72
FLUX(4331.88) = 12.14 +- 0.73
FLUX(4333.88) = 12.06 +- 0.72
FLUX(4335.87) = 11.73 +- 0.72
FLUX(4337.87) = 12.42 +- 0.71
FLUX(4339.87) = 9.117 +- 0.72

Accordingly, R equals 0.3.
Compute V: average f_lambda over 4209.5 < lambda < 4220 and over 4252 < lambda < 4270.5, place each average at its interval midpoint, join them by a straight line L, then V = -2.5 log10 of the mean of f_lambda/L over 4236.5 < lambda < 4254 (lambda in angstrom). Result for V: 0.02 mag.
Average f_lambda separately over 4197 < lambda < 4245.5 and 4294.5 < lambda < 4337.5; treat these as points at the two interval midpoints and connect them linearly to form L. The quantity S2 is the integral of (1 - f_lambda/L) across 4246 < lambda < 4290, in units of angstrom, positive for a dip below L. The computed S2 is -1.1 angstrom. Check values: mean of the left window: 11.9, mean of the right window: 11.3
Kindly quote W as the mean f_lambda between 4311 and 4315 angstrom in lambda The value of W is 11.2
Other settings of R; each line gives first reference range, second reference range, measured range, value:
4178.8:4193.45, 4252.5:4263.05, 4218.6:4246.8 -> 1.5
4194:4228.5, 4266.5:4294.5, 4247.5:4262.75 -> -0.8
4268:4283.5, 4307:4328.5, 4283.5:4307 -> 0.9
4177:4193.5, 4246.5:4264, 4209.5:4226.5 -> 0.3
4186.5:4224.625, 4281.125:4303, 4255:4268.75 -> -1.0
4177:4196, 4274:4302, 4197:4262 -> -0.4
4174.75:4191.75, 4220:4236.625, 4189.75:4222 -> -0.8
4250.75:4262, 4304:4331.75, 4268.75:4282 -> 0.5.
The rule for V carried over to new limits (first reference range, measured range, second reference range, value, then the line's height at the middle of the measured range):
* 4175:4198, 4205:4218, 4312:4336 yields 0.00 mag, 12.2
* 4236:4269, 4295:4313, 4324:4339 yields 0.17 mag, 12.1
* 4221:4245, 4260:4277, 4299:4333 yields -0.03 mag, 11.5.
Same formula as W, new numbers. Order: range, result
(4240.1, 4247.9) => 11.9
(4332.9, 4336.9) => 11.9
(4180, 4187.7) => 12.7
